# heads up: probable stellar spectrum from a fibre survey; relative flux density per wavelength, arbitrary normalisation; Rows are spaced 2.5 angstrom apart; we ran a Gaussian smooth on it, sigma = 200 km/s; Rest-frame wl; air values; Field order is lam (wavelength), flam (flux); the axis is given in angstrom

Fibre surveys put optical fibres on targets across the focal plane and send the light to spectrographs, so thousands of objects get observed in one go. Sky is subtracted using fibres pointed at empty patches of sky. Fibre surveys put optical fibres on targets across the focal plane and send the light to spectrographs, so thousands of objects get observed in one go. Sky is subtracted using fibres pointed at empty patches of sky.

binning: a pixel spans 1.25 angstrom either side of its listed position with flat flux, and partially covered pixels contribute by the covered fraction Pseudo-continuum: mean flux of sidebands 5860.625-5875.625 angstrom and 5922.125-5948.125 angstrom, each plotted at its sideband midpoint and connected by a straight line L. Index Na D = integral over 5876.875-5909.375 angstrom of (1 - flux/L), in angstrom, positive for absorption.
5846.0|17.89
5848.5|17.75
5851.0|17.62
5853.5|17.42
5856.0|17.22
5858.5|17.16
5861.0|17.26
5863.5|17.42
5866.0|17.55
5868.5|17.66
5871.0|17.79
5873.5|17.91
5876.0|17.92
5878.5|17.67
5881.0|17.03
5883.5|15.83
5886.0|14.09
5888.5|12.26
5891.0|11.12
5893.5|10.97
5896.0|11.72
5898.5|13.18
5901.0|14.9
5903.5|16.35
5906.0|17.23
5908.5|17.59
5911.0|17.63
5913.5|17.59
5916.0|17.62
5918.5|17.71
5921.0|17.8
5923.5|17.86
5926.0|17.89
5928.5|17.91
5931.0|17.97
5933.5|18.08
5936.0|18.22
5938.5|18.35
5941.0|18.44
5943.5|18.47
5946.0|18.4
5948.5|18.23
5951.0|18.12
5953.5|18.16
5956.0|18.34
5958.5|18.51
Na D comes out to 5.86 angstrom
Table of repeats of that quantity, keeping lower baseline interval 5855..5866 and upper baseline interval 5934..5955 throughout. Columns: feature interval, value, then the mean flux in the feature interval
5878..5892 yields 2.40 angstrom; 14.6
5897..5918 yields 1.60 angstrom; 16.5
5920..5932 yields 0.12 angstrom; 17.9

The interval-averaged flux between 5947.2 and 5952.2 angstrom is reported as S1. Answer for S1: 18.2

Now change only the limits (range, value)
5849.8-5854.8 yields 17.5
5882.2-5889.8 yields 14.1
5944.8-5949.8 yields 18.3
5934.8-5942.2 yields 18.3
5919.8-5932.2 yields 17.9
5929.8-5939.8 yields 18.2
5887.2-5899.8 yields 11.9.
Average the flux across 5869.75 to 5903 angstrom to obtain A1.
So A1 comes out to 14.8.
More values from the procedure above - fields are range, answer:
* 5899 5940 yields 17.5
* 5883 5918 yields 14.9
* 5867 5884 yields 17.5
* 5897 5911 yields 15.9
